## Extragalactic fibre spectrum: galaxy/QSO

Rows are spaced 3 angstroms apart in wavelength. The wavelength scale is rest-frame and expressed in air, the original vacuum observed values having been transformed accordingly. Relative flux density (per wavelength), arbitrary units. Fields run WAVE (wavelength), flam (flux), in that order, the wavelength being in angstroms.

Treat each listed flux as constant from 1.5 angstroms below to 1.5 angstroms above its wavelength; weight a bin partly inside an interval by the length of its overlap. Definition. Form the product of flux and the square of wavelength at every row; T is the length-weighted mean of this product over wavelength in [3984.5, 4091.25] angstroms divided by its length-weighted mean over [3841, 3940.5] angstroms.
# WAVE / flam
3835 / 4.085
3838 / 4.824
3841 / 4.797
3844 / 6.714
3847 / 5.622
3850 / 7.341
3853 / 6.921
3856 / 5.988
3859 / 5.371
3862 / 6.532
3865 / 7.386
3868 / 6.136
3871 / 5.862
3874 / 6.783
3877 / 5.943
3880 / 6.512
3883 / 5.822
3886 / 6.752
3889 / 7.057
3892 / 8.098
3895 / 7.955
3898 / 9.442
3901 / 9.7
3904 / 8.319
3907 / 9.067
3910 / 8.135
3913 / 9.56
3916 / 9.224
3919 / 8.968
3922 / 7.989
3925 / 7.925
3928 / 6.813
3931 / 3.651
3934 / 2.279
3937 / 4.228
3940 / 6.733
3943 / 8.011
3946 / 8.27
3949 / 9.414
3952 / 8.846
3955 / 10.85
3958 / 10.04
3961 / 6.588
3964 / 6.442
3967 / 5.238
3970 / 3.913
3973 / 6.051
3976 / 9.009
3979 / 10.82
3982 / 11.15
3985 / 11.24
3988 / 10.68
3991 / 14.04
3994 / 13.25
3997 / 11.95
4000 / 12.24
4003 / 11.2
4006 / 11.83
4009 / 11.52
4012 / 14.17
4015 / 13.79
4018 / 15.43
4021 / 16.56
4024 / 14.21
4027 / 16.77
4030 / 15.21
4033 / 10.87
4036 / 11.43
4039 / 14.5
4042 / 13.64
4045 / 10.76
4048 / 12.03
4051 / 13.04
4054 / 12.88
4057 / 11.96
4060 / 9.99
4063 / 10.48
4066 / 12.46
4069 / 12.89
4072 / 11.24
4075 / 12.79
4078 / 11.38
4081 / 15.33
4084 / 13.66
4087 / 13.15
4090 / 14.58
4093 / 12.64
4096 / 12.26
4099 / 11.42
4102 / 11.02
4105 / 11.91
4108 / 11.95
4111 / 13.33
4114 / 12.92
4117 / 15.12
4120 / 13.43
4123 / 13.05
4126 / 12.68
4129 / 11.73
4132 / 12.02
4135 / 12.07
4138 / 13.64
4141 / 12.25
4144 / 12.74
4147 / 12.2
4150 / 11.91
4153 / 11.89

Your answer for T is 2.0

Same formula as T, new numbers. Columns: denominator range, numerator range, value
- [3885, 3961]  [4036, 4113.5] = 1.70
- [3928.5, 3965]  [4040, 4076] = 1.79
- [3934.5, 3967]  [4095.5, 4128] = 1.79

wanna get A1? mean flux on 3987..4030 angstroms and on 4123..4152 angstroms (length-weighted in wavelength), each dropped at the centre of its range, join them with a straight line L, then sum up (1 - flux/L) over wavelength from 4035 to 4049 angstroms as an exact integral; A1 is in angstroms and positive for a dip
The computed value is 0.73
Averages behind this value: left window 13.5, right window 12.4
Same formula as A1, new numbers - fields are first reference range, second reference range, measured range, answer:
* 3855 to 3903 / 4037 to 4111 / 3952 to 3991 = 3.52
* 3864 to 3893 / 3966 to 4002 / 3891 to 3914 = -4.37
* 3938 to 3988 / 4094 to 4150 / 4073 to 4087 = -2.19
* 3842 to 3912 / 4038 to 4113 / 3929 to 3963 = 7.04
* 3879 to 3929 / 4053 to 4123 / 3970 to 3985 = 1.50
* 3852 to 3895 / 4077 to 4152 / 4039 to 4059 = -2.59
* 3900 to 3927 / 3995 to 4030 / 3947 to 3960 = 1.35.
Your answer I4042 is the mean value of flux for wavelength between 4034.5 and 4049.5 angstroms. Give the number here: 12.5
